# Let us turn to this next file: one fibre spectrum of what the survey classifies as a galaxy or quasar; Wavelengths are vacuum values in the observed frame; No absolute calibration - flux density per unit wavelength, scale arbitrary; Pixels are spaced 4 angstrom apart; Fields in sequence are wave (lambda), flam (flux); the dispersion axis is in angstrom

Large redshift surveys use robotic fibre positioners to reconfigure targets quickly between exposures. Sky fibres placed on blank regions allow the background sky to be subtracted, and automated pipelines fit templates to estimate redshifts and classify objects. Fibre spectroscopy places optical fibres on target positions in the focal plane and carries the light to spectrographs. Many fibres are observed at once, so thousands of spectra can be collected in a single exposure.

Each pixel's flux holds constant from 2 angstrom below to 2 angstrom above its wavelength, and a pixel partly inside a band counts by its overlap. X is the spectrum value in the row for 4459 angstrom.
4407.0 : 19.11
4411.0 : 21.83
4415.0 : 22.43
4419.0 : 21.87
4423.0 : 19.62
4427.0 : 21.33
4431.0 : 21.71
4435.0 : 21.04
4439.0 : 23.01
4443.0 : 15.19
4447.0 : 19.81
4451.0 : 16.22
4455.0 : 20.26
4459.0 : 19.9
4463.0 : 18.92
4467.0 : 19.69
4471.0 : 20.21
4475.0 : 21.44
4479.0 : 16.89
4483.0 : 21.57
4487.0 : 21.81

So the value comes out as 19.9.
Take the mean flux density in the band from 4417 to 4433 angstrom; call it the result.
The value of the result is 21.1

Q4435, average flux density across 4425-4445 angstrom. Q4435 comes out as 20.5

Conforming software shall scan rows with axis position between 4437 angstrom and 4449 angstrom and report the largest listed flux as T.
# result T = 23.01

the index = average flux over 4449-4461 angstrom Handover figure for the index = 18.8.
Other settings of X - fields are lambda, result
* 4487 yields 21.81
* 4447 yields 19.81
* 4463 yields 18.92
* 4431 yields 21.71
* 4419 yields 21.87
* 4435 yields 21.04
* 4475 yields 21.44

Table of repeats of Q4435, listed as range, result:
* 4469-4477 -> 20.8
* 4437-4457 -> 18.9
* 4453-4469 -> 19.7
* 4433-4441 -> 22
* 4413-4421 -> 22.1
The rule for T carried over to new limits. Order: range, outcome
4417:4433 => 21.87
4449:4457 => 20.26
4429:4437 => 21.71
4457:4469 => 19.9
